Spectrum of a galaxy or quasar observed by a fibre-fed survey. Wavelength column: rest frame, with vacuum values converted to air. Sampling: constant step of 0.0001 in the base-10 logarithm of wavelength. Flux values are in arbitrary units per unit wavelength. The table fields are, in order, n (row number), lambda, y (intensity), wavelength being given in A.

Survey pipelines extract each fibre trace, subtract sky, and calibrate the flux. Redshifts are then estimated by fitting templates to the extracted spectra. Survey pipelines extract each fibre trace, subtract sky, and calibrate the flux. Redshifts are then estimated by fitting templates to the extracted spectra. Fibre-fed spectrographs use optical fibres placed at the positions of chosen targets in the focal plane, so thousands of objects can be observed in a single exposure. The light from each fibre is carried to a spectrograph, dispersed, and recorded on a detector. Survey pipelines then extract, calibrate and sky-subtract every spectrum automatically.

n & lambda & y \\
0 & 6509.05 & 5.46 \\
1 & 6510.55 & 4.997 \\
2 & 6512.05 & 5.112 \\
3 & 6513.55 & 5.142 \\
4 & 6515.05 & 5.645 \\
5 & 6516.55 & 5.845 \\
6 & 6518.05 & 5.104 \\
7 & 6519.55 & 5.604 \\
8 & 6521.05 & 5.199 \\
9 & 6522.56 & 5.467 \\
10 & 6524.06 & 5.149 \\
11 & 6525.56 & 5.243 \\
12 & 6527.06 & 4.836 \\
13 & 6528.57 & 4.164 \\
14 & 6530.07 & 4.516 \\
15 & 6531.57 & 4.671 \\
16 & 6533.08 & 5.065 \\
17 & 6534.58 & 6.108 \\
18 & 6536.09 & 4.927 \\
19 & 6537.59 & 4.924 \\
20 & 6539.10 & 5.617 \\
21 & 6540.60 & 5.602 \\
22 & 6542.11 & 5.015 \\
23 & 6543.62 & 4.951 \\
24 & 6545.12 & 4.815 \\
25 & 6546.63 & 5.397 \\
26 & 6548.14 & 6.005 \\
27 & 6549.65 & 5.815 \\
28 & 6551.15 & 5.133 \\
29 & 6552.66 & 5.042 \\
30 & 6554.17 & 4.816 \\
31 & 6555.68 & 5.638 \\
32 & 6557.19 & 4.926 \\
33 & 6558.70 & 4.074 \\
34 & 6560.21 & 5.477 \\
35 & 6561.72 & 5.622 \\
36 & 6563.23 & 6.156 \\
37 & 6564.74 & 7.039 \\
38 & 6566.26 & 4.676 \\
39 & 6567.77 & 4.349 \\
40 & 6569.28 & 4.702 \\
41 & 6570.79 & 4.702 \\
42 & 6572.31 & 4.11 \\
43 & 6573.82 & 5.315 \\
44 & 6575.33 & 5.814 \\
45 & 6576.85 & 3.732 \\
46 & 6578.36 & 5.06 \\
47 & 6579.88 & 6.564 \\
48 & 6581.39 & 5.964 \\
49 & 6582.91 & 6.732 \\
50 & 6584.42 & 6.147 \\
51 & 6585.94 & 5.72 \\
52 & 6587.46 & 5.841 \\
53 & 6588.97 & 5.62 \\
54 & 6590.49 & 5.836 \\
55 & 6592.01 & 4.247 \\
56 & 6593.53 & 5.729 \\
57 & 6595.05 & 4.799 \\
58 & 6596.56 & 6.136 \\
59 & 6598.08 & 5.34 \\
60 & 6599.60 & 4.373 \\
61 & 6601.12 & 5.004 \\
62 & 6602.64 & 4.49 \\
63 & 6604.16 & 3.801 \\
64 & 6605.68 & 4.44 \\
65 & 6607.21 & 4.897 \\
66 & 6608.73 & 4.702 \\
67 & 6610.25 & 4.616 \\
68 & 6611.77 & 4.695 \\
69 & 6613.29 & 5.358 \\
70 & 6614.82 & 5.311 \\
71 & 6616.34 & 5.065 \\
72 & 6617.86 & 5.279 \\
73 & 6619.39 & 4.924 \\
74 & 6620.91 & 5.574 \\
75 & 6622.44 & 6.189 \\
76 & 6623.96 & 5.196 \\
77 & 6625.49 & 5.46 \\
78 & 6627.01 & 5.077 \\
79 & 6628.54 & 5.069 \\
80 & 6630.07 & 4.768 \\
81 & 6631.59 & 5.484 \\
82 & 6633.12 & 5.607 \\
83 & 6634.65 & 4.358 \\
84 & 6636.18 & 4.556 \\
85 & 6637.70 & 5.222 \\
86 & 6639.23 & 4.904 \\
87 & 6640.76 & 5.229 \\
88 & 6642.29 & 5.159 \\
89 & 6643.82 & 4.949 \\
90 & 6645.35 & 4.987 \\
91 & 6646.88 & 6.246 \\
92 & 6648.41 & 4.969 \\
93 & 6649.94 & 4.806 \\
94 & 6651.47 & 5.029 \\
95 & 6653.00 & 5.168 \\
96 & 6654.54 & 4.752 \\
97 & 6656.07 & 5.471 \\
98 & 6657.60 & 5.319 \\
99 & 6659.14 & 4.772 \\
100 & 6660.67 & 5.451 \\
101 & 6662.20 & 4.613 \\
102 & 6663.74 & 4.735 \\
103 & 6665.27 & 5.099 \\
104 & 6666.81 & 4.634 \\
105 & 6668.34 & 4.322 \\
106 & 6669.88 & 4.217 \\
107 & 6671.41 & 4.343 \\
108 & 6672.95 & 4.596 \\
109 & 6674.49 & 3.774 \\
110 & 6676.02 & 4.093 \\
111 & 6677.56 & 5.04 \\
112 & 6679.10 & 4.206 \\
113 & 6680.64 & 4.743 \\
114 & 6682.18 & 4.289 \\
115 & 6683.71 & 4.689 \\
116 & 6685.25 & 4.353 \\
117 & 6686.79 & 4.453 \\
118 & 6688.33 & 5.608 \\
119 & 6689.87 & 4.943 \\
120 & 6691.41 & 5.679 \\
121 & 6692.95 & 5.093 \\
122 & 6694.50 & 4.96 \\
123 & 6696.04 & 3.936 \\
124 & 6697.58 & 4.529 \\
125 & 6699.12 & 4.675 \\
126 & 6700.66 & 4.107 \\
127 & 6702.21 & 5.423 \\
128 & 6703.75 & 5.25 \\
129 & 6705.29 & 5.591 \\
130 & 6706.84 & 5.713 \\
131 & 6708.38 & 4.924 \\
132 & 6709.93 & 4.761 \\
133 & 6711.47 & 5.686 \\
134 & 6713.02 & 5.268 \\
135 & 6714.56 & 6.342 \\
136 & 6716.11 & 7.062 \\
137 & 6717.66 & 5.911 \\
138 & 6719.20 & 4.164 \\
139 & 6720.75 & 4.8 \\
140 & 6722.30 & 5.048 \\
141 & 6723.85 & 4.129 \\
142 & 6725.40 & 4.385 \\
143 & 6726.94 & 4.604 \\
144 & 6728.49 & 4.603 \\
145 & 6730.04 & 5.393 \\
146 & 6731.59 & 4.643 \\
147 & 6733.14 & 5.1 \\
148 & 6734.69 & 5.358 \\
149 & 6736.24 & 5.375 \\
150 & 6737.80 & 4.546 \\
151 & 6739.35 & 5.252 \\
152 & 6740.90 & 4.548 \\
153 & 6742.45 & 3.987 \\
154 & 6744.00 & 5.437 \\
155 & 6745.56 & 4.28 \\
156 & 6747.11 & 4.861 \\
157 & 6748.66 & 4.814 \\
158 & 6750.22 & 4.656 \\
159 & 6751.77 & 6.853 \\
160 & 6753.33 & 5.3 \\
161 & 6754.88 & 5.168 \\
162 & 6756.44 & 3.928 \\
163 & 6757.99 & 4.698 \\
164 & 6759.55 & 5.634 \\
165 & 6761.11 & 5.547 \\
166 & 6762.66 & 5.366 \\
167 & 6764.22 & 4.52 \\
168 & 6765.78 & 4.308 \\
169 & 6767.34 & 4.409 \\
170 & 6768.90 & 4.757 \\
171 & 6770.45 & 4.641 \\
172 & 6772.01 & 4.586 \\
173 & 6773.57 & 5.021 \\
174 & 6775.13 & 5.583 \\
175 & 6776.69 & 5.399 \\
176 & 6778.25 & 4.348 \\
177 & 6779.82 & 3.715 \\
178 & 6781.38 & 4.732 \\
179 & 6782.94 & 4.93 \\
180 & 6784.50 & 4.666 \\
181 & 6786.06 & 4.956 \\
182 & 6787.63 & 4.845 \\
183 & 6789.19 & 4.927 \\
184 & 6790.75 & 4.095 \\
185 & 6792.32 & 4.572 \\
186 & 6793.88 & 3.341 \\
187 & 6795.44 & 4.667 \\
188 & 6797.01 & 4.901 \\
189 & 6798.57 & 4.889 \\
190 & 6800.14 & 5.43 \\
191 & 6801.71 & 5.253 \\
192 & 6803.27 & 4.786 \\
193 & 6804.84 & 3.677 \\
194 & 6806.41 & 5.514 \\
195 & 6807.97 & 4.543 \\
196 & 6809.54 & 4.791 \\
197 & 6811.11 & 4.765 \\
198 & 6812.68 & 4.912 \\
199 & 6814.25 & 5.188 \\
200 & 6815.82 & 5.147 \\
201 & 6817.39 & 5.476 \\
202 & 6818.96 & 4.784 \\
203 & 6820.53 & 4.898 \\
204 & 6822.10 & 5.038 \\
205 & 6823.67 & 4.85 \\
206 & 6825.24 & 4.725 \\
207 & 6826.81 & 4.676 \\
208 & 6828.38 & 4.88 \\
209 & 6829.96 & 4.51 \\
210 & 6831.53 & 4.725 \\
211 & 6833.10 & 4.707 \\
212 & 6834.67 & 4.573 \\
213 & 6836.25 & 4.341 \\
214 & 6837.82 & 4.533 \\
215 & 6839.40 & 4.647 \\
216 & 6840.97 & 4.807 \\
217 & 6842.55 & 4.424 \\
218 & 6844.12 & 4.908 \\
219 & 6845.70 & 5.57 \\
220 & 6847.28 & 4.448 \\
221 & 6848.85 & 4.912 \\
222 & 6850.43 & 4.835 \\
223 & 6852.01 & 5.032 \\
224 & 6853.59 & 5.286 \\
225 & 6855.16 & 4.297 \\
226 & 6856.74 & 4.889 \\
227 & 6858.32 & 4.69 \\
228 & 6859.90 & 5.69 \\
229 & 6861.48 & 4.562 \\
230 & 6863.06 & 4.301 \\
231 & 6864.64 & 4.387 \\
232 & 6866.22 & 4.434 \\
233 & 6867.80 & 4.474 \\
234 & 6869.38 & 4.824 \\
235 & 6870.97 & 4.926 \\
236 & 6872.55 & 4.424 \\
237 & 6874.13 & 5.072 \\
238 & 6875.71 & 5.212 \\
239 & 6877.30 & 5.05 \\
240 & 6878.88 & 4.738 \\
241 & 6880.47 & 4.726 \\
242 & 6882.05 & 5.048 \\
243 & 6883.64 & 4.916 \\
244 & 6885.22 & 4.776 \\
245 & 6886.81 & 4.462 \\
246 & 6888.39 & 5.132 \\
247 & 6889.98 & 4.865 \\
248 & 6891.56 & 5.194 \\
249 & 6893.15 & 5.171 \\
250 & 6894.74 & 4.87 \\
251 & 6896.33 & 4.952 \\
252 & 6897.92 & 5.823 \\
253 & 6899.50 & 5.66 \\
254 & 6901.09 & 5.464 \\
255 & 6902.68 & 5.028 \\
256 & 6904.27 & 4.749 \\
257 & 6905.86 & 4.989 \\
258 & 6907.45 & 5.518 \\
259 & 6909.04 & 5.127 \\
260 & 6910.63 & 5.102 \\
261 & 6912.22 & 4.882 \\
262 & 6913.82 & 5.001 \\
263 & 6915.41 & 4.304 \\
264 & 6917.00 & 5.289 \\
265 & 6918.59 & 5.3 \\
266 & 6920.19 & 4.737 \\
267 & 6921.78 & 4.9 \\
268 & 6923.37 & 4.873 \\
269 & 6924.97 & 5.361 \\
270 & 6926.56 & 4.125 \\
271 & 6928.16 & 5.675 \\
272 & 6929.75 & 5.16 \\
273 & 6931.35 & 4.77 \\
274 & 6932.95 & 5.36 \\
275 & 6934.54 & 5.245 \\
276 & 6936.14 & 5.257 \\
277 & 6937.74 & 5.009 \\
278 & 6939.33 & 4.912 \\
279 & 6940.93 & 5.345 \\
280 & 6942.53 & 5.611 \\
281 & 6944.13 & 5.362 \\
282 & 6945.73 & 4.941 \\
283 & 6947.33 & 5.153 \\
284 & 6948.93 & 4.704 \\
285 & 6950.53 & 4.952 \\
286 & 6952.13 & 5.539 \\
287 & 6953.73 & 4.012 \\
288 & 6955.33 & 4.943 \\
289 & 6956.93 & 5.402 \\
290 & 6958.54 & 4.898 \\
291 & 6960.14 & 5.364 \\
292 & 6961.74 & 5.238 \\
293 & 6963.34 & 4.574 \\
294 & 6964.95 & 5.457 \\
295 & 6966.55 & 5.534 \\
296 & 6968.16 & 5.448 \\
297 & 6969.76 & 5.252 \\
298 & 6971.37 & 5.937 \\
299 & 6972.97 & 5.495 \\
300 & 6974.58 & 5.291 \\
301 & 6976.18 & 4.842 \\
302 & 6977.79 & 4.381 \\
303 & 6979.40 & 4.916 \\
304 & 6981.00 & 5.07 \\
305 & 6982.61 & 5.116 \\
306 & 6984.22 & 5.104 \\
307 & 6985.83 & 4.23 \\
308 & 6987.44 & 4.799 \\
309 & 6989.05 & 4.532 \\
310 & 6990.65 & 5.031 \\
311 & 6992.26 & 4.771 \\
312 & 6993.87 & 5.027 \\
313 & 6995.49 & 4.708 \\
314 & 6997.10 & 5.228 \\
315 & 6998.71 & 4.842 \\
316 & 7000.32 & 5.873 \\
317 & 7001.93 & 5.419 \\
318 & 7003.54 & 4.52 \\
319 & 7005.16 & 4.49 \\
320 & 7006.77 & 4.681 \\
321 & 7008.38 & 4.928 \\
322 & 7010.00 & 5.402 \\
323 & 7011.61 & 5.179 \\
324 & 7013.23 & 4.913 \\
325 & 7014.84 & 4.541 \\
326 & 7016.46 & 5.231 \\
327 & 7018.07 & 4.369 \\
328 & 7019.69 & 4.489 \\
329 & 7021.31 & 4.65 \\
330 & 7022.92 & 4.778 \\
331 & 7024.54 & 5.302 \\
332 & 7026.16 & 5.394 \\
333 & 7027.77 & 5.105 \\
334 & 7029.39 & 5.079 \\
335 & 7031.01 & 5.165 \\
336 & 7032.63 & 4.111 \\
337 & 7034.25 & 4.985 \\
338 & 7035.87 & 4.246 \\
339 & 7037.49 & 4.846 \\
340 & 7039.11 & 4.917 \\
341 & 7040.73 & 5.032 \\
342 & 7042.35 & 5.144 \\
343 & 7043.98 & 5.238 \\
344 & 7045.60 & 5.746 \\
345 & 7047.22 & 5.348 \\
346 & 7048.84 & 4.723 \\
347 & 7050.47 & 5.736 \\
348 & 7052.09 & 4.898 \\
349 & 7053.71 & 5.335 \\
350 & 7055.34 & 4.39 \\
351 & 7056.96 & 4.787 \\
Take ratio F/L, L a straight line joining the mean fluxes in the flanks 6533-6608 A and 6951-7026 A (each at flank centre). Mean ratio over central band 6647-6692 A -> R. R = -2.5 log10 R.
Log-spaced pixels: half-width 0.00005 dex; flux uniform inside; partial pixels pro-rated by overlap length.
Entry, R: 0.088 mag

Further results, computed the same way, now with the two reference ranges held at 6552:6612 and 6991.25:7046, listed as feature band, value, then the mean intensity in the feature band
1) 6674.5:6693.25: 0.09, 4.72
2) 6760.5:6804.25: 0.07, 4.75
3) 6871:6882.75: 0.03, 4.9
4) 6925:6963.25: -0.02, 5.08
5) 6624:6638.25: 0.02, 5.07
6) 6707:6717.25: -0.12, 5.68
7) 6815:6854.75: 0.05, 4.83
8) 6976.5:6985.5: 0.02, 4.87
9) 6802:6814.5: 0.06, 4.77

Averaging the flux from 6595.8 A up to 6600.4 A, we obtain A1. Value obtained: 5.29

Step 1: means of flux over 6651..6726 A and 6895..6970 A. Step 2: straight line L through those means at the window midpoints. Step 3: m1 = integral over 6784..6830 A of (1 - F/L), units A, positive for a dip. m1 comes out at 1.9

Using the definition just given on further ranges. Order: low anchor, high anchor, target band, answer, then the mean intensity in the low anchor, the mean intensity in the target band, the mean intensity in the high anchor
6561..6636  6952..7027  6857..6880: 1.3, 5.21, 4.77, 5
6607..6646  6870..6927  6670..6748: 2.9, 5.11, 4.89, 5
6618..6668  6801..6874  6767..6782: 0.5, 5.11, 4.73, 4.79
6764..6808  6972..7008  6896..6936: -2.1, 4.69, 5.1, 4.93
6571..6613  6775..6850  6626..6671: 0.6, 5.17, 5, 4.76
